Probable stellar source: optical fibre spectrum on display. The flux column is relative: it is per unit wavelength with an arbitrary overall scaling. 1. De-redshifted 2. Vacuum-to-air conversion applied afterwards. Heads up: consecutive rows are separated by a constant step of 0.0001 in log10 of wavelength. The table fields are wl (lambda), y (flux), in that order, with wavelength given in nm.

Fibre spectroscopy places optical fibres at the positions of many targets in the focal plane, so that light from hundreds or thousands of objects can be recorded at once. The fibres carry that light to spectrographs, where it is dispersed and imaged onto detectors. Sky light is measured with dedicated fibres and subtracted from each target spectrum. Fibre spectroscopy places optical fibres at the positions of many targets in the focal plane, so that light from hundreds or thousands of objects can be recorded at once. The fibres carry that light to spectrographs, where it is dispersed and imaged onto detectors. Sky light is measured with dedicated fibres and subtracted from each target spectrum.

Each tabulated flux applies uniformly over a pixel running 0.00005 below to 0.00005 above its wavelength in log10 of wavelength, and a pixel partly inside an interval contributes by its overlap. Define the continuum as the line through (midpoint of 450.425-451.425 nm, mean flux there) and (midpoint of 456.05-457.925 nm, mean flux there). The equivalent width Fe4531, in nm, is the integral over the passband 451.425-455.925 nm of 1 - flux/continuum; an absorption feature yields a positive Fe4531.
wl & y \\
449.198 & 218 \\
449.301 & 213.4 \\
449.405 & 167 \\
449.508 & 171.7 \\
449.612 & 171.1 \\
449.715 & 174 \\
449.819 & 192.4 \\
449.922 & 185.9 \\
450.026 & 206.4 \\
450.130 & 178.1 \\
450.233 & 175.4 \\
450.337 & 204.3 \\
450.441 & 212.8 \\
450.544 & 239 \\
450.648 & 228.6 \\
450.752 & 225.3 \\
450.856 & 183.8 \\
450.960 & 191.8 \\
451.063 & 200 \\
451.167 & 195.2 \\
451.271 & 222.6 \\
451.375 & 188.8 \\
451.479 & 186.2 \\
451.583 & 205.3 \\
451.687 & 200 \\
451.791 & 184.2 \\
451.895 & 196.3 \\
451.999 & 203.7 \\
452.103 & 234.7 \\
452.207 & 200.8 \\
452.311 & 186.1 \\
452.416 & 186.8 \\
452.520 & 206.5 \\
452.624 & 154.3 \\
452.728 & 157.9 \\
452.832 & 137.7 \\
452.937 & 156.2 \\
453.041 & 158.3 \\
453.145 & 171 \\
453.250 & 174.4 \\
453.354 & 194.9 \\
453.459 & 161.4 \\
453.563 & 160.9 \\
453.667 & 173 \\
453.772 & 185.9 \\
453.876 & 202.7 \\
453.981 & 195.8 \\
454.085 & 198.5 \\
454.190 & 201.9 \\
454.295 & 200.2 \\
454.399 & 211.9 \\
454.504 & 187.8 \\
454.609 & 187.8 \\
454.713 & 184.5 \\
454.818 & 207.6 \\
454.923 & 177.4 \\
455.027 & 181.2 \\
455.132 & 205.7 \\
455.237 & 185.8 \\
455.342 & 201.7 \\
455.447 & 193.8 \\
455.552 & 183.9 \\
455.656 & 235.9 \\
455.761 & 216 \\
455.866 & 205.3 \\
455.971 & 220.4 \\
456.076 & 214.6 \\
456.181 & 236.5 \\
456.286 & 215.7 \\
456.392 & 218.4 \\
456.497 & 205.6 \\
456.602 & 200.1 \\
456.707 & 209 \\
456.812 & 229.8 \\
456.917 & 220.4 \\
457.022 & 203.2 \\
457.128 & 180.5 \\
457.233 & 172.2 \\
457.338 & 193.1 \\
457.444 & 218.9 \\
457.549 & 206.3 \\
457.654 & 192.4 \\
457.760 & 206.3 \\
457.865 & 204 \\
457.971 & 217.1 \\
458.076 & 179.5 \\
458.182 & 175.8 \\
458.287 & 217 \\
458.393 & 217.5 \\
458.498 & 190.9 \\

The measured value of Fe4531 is 0.40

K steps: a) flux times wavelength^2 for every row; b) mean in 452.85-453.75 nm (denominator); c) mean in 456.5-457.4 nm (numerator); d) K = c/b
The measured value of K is 1.2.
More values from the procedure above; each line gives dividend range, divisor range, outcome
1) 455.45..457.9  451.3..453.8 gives 1.16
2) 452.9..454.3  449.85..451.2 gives 0.91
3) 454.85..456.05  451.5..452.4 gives 1.02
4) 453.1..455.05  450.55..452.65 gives 0.95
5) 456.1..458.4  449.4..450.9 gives 1.08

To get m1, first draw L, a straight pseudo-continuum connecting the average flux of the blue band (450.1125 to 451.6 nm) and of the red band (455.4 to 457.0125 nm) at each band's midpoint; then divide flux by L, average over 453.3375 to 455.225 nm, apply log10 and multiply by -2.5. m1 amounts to 0.109 mag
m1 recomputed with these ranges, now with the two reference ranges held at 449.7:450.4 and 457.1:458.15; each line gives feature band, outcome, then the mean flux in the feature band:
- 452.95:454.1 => 0.084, 178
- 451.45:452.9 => 0.017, 188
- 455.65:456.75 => -0.105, 215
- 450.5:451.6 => -0.086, 206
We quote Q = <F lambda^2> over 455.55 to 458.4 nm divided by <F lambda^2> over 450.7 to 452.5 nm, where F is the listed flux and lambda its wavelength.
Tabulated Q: 1.1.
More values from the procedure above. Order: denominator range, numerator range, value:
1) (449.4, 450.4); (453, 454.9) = 1.03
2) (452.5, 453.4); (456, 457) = 1.32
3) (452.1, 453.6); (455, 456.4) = 1.21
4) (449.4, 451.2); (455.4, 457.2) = 1.11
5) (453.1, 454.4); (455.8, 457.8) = 1.13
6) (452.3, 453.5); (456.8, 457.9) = 1.21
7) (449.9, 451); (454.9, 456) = 1.01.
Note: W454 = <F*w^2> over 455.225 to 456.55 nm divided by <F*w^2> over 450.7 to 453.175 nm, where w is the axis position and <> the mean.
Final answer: 1.14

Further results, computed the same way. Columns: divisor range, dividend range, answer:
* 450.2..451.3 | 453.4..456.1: 0.96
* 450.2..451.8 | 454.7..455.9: 0.99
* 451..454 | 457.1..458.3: 1.08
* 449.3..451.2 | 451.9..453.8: 0.92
